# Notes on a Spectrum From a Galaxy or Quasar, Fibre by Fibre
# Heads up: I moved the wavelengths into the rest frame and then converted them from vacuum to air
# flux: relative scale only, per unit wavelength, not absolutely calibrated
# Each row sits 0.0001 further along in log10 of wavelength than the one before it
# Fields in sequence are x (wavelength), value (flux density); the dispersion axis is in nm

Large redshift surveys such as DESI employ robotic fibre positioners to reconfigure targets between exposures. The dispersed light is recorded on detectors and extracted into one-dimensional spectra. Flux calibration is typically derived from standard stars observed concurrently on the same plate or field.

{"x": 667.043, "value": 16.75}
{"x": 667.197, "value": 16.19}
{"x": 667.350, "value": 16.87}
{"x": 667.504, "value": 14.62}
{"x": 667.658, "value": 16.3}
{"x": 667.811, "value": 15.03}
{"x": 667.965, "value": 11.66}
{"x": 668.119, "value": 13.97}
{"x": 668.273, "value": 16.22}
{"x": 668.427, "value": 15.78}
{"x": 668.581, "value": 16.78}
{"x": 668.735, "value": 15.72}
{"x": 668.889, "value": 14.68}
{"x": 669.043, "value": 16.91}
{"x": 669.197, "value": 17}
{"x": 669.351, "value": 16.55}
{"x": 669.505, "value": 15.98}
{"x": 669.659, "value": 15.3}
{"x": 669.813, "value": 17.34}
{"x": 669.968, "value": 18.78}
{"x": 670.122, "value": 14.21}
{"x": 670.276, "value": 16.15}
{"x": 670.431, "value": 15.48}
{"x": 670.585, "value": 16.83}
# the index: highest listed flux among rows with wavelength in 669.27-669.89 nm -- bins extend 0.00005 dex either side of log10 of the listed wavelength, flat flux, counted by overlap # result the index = 17.34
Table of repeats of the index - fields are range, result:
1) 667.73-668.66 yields 16.78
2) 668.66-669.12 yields 16.91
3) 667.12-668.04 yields 16.87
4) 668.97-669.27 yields 17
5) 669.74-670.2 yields 18.78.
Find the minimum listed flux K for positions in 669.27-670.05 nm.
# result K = 15.3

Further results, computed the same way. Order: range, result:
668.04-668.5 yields 13.97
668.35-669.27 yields 14.68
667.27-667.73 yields 14.62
